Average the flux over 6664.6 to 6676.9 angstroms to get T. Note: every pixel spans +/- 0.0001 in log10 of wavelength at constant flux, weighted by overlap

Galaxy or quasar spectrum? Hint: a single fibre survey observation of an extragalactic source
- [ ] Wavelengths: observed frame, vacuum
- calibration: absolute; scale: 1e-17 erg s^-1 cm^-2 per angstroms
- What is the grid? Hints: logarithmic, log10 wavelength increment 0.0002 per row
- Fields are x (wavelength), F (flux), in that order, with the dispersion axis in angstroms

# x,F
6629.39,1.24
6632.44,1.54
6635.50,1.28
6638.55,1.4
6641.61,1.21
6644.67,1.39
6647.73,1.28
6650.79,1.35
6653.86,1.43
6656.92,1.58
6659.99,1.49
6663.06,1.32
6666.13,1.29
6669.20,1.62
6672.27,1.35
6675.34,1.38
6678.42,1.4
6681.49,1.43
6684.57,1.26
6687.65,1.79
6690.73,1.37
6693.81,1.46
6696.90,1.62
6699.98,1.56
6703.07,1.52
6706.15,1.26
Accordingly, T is 1.41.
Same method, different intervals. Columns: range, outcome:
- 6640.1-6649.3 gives 1.29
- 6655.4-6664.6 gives 1.46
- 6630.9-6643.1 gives 1.36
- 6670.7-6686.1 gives 1.37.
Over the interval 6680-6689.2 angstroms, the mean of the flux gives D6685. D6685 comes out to 1.49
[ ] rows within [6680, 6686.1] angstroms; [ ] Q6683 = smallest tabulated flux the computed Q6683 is 1.26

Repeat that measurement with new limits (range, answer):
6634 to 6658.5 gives 1.21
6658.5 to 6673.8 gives 1.29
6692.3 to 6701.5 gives 1.46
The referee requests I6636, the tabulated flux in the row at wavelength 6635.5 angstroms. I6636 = 1.28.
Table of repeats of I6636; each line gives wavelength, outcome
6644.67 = 1.39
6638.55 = 1.4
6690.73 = 1.37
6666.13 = 1.29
